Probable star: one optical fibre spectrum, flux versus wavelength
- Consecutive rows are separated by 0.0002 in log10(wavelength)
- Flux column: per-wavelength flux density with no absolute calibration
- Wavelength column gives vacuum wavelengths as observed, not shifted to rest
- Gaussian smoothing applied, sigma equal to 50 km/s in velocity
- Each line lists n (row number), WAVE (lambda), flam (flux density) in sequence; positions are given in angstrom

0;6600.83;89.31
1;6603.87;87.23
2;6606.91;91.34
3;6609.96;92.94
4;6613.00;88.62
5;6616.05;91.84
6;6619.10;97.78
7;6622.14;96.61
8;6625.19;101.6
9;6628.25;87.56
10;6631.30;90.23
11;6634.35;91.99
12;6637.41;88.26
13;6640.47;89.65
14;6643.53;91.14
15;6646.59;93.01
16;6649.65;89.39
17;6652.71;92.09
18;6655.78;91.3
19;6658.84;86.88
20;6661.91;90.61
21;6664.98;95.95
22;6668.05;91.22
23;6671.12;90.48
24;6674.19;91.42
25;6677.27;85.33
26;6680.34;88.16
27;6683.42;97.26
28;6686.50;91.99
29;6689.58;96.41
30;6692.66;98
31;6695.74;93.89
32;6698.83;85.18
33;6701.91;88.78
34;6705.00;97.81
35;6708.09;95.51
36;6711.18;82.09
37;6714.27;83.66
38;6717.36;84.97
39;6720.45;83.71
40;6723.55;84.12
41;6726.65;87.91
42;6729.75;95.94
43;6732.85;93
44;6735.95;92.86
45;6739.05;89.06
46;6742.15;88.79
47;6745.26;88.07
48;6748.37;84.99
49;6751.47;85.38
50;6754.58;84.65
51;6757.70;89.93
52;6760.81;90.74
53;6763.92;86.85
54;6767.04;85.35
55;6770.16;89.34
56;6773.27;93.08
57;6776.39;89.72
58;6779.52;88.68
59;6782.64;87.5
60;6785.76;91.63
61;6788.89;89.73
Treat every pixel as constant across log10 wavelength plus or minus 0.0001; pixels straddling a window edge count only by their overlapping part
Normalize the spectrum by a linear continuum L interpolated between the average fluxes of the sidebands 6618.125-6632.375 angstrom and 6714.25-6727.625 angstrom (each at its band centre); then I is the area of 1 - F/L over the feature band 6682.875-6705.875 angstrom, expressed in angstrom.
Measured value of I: -1.5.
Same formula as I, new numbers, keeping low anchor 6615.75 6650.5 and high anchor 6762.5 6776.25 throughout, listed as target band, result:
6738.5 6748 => 0.1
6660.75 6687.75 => 0.0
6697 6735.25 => 0.7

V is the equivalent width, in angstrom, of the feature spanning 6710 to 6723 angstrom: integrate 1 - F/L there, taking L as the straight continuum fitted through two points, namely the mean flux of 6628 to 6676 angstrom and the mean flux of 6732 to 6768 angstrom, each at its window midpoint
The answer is 0.8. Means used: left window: 90.8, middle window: 83.7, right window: 88.3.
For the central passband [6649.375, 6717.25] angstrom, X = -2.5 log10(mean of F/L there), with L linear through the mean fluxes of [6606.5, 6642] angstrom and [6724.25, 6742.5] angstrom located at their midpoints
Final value 0.01 mag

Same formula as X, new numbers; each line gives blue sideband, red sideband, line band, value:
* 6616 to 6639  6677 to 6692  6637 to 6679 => 0.029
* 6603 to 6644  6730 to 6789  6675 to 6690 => -0.009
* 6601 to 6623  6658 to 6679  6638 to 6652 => 0.004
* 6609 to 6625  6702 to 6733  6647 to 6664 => 0.020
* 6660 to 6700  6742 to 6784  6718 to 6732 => 0.023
